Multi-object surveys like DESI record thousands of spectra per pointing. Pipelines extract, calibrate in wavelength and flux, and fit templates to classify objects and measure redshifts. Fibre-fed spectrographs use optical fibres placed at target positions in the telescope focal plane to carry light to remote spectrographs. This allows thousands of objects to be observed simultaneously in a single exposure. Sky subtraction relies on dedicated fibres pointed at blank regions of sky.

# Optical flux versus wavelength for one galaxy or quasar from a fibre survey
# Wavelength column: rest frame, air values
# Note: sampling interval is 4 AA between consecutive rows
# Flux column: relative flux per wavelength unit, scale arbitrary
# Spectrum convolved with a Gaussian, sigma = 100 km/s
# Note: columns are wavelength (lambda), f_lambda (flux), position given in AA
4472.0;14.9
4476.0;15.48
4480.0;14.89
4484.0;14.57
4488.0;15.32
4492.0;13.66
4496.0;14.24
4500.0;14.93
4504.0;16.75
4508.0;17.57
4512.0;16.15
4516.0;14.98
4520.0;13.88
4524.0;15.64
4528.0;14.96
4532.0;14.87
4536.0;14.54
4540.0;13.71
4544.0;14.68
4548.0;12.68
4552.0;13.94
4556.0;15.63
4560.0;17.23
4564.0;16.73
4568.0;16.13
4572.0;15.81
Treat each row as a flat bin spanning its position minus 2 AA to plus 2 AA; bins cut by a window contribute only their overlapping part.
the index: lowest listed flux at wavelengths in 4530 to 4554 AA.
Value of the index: 12.68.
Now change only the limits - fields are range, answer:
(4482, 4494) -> 13.66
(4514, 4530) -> 13.88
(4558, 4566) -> 16.73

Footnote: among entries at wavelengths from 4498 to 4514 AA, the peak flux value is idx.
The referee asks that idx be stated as 17.57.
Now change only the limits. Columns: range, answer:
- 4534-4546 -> 14.68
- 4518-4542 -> 15.64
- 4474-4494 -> 15.48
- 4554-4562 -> 17.23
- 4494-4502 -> 14.93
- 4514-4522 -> 14.98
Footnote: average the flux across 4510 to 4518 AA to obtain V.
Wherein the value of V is 15.6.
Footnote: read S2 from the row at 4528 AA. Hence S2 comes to 14.96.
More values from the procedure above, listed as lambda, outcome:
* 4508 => 17.57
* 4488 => 15.32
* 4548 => 12.68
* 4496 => 14.24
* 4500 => 14.93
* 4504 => 16.75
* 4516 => 14.98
